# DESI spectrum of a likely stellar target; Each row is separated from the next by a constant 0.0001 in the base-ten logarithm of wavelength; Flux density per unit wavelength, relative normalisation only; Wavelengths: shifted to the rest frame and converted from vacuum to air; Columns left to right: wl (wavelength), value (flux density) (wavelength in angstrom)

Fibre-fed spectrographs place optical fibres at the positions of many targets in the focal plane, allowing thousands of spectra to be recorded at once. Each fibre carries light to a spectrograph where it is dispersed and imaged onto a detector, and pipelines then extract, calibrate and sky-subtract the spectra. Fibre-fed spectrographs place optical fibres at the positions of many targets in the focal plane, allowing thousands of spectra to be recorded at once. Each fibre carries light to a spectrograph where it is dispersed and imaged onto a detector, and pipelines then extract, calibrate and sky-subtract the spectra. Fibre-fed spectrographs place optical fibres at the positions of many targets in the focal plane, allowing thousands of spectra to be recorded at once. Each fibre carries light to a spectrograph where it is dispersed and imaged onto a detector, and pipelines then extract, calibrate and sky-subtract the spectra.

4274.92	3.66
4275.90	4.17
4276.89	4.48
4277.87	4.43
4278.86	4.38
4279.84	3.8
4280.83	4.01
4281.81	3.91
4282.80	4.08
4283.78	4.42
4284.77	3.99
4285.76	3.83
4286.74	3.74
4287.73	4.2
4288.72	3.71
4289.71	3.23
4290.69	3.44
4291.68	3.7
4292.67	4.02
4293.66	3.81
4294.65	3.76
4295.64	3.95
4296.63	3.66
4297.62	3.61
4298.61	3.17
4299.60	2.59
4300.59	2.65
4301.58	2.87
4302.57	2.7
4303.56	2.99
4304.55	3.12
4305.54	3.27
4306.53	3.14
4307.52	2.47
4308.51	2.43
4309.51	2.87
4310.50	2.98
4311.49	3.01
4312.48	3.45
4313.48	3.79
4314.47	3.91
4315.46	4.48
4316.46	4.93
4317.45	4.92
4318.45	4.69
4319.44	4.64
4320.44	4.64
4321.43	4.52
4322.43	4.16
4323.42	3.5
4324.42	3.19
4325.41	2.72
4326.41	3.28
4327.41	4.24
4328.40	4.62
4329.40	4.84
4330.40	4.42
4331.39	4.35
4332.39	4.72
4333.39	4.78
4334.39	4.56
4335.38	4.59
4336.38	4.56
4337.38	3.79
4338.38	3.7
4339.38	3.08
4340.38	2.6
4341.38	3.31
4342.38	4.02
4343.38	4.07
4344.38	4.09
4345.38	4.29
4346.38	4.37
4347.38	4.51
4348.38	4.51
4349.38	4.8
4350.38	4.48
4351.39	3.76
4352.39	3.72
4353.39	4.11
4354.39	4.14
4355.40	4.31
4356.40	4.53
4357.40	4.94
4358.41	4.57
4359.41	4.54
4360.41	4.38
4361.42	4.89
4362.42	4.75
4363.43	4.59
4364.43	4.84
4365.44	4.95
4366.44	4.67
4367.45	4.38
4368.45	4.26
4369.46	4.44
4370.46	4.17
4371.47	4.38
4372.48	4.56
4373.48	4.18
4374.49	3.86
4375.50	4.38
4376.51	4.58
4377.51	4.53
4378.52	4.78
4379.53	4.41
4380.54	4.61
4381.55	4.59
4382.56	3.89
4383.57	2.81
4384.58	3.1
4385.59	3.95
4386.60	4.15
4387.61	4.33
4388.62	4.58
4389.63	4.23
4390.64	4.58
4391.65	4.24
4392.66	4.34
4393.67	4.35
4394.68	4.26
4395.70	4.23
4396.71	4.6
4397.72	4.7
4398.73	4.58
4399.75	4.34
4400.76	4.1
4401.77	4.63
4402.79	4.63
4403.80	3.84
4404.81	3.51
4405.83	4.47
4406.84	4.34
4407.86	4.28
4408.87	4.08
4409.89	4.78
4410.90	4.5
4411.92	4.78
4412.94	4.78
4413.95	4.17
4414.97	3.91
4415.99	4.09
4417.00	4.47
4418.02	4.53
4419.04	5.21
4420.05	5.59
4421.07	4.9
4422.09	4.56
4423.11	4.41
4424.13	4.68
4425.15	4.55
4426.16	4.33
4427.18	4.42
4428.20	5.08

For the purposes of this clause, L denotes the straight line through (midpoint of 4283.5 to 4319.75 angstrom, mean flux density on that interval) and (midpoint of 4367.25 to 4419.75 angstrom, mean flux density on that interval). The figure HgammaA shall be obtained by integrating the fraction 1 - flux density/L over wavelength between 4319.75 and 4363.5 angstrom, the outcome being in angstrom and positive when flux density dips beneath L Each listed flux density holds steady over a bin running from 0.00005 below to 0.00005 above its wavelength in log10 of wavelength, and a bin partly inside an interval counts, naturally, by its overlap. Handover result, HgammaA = -3.4 angstrom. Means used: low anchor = 3.56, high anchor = 4.32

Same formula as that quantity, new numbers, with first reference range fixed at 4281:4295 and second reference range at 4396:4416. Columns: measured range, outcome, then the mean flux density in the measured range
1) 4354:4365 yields -1.2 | 4.59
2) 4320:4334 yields -0.4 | 4.14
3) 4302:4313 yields 2.8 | 2.95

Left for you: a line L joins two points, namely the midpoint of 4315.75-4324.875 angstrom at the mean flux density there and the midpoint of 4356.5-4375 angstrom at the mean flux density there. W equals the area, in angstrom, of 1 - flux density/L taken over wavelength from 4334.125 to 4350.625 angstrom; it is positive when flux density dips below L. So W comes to 1.4 angstrom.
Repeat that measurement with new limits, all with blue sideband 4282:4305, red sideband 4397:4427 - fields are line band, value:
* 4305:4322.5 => -0.4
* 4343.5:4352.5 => -0.7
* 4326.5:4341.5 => -1.1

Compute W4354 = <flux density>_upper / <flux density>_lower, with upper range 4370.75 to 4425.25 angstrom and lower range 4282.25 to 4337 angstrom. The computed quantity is 1.2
